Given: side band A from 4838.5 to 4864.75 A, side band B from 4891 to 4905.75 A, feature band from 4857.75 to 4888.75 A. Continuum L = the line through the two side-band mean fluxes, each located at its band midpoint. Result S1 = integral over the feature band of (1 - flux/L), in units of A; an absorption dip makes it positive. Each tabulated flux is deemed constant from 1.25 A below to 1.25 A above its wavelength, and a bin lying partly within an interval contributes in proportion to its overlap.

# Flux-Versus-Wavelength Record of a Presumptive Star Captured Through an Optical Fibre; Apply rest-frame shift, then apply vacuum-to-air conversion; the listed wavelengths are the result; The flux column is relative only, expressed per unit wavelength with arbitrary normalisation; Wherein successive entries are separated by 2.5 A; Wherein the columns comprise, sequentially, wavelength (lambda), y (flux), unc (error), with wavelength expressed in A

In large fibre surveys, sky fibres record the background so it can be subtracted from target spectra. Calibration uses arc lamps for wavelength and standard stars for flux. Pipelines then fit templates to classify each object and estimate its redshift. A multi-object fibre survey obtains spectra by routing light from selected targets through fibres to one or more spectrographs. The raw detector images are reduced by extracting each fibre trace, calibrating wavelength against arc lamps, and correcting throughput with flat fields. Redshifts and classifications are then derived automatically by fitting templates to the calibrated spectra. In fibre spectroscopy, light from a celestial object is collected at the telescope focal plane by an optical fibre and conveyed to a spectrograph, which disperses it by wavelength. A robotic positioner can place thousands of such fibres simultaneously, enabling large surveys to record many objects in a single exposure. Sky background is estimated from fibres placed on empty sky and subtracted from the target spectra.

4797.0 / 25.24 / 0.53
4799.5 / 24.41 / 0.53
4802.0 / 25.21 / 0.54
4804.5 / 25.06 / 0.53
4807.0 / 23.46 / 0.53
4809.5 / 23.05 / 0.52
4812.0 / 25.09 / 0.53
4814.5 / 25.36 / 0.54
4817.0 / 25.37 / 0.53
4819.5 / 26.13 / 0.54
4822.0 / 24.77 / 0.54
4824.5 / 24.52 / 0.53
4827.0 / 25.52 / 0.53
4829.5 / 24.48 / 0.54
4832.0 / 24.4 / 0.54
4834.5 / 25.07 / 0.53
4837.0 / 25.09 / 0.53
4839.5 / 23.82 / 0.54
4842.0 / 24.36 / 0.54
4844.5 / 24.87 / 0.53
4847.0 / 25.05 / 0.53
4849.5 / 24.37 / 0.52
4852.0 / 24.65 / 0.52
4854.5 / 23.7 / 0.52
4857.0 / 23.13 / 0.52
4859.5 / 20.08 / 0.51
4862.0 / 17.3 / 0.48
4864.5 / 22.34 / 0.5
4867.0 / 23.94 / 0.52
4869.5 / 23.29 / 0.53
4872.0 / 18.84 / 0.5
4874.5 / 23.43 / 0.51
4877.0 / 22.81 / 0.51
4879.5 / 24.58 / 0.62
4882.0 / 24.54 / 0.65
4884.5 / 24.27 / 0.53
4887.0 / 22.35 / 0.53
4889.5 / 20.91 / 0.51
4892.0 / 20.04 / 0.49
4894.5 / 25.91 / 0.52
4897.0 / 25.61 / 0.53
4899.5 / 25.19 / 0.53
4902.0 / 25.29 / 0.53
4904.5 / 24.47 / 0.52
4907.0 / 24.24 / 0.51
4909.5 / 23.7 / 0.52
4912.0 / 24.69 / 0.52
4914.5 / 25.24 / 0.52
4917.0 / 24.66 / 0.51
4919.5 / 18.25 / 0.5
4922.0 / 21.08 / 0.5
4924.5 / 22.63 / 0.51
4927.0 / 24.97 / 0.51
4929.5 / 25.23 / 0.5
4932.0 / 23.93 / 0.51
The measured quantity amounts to 1.9 A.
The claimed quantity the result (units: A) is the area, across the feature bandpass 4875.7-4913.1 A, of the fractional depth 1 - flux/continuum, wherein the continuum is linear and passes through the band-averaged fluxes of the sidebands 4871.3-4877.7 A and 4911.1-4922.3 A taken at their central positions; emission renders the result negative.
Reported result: -2.6 A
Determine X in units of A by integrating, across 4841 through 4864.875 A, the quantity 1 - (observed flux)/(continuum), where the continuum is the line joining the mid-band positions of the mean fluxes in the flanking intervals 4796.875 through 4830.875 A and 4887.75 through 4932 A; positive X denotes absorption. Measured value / 1.33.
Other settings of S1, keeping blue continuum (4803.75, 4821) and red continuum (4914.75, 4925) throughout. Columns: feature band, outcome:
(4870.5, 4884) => 0.1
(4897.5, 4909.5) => -1.3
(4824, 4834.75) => -0.2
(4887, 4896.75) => 0.0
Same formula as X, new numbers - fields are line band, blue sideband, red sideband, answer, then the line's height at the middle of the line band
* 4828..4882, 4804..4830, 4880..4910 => 2.25 A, 24.4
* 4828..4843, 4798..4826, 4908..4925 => -0.12 A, 24.4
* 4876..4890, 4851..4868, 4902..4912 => -0.10 A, 23.2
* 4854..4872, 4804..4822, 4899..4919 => 2.13 A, 24.6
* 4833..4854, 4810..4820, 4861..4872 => -1.32 A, 23.2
